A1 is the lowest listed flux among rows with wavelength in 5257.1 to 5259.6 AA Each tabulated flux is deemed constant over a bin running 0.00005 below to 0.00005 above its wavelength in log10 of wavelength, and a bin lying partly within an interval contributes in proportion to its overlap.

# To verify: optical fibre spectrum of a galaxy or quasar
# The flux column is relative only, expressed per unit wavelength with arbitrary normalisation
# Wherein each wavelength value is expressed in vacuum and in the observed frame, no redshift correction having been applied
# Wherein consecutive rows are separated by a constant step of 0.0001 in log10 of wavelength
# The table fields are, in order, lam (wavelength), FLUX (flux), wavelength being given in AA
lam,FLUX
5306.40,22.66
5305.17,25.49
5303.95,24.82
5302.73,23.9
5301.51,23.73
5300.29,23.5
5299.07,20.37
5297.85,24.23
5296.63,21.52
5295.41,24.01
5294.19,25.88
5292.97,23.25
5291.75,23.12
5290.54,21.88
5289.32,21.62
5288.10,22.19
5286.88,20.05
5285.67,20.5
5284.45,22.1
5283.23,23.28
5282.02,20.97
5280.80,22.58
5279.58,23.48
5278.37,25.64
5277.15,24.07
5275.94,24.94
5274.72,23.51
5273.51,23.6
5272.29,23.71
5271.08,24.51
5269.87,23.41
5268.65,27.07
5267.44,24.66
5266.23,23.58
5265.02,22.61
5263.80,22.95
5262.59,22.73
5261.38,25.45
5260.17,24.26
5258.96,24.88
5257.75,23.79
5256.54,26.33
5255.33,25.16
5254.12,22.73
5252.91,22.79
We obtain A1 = 23.79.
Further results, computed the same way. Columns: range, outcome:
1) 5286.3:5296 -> 20.05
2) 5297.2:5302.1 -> 20.37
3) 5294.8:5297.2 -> 21.52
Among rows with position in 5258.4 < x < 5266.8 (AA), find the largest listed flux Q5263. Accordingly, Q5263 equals 25.45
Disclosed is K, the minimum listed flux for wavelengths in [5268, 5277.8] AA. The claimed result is 23.41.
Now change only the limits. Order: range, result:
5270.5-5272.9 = 23.71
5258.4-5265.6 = 22.61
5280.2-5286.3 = 20.5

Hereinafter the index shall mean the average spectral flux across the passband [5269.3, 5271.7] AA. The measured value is 24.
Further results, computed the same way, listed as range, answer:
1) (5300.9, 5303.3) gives 23.8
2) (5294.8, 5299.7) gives 22.5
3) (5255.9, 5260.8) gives 24.8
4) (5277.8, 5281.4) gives 23.9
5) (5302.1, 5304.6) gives 24.4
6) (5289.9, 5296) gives 23.6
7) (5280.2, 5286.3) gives 21.9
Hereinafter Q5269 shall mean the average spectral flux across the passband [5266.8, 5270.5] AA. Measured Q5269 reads 25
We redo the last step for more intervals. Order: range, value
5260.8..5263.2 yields 24.1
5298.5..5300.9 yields 22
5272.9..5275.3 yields 23.6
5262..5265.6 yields 22.7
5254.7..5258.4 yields 25.1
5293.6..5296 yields 24.9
